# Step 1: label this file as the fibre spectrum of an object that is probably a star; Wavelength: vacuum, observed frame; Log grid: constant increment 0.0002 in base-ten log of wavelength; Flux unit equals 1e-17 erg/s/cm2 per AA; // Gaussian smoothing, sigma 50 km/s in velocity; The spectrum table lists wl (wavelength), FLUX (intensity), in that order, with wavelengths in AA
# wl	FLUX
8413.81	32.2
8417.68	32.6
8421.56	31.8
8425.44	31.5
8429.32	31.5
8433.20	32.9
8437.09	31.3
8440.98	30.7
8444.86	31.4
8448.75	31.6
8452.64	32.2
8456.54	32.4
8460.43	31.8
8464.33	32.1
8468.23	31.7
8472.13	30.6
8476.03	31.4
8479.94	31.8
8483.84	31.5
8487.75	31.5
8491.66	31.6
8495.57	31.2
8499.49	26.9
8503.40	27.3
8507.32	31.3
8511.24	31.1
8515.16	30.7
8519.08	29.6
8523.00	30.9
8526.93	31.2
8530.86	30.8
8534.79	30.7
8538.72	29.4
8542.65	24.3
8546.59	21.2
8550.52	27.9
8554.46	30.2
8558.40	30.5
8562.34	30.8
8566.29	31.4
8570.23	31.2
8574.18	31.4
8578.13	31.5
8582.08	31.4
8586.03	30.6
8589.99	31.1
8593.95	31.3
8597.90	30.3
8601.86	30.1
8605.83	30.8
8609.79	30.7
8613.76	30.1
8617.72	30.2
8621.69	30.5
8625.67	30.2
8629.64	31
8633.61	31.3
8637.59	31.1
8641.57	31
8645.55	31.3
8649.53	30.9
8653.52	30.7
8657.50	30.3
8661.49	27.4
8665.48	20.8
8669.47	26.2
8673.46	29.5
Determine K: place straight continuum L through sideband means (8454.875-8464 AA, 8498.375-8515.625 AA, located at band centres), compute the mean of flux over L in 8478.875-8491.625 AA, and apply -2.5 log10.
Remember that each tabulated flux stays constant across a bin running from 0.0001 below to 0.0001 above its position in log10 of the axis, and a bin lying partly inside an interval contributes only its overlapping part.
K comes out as -0.03 mag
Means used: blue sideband 32.1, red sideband 29.5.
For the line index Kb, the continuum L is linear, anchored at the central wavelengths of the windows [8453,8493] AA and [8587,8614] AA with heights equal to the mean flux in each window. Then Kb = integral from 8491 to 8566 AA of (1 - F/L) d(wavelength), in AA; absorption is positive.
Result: 4.5 AA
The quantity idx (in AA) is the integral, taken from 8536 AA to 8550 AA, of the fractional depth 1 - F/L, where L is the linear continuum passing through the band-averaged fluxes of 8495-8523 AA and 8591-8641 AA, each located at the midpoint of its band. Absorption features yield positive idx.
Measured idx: 2.1 AA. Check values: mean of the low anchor 29.7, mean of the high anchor 30.7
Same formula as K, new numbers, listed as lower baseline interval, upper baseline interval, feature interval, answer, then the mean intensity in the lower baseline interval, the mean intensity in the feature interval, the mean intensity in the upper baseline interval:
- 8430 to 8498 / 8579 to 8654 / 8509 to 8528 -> 0.02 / 31.6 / 30.7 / 30.8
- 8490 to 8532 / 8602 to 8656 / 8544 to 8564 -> 0.09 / 30.2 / 28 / 30.7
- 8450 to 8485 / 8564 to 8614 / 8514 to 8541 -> 0.03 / 31.7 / 30.4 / 30.9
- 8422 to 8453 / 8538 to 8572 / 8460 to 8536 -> -0.03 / 31.6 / 30.8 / 28.5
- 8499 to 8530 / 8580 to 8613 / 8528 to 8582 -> 0.04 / 30.1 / 29.4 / 30.8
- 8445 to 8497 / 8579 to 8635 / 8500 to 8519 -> 0.06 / 31.6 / 29.8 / 30.7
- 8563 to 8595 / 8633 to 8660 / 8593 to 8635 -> 0.02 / 31.2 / 30.6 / 30.9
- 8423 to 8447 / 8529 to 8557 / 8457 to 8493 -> -0.05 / 31.6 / 31.6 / 27.8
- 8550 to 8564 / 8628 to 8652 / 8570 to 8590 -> -0.03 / 30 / 31.2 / 31.1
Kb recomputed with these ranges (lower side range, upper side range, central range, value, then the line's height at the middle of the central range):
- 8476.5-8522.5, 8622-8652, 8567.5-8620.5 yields -0.07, 30.8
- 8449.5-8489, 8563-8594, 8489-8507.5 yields 1.17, 31.6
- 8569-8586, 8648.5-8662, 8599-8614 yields 0.18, 30.8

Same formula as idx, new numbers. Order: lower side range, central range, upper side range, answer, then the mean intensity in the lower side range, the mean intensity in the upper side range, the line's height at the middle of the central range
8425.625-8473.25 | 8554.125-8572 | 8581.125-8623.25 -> 0.0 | 31.7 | 30.6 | 30.9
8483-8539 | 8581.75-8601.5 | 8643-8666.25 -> -0.8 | 30.4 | 29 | 29.6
